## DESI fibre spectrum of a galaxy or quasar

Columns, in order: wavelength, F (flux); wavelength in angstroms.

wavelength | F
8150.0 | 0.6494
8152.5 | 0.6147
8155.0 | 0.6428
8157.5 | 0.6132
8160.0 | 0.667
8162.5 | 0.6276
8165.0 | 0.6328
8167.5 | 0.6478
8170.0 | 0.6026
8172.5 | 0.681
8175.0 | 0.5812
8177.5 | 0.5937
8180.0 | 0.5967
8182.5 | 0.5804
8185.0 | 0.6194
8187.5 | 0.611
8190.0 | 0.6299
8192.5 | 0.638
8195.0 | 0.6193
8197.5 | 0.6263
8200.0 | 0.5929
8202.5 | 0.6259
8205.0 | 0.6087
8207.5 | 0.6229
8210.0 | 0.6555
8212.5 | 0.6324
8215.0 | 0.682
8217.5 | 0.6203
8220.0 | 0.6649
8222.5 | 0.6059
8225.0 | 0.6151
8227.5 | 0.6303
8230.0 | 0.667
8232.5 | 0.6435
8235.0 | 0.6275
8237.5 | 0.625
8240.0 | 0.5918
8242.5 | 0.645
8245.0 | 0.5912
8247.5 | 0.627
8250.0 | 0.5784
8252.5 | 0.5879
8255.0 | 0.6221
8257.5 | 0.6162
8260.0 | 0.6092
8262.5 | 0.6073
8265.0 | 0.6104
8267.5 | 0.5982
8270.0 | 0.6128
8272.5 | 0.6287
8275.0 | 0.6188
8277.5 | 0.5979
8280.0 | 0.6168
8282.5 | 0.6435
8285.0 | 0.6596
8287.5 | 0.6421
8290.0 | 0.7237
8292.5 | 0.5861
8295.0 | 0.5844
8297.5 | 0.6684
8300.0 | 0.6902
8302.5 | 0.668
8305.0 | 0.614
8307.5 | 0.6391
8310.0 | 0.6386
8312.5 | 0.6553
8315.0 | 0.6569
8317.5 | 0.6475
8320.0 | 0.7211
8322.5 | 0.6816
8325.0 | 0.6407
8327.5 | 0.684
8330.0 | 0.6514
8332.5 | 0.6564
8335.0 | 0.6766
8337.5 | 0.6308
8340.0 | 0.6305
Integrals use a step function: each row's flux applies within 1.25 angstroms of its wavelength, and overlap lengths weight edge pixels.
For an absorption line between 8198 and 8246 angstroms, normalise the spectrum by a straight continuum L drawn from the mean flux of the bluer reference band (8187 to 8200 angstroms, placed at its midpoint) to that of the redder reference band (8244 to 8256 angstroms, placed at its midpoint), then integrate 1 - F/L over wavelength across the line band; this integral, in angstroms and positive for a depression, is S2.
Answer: -1.4 angstroms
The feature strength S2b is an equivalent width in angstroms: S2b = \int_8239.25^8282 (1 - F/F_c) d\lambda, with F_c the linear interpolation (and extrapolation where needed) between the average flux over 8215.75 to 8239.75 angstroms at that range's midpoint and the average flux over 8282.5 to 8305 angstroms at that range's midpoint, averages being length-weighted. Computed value 2.1 angstroms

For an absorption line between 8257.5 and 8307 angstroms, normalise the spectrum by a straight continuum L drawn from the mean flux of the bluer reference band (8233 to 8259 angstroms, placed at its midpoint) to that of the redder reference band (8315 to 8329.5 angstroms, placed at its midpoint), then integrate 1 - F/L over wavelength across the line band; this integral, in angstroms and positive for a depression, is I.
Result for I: 0.8 angstroms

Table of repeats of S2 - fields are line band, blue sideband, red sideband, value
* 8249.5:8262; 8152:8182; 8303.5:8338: 0.8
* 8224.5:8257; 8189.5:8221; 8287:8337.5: 1.0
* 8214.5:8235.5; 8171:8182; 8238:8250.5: -1.0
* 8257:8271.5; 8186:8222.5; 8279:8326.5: 0.8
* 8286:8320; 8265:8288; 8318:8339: -0.3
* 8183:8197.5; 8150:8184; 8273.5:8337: 0.1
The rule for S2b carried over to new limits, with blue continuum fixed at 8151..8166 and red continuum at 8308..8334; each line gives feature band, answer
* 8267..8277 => 0.60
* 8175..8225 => 1.53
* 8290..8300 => 0.33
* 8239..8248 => 0.49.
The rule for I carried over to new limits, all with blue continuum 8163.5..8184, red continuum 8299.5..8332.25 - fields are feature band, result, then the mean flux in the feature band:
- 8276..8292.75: 0.2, 0.641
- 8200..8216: -0.2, 0.634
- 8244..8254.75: 0.7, 0.599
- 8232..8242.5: 0.2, 0.623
